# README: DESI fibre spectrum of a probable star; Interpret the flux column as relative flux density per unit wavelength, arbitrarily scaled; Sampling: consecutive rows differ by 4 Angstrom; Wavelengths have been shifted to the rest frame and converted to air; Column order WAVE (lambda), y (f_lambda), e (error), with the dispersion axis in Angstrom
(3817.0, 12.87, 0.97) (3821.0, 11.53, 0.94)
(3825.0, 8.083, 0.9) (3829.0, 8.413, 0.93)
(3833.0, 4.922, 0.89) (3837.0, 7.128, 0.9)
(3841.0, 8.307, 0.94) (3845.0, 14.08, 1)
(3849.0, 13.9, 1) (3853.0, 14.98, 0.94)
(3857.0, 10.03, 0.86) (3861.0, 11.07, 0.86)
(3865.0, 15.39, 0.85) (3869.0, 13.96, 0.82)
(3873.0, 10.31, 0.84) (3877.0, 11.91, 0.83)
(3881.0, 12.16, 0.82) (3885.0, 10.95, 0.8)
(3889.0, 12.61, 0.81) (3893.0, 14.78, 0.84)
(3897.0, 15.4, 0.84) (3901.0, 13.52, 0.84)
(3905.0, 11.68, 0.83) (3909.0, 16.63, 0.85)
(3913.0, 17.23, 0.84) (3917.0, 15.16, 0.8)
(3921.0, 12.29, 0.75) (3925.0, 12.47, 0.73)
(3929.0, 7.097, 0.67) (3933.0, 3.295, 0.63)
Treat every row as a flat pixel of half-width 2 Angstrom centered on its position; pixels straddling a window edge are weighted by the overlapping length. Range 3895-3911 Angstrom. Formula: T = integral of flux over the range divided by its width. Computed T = 14.3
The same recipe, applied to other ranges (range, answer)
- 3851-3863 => 12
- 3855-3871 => 12.6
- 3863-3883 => 12.7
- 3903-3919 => 15.2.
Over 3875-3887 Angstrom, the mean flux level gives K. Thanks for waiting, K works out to 11.7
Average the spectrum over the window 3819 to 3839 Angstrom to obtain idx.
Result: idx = 8.02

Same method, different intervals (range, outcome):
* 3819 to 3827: 9.81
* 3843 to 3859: 13.2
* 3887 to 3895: 13.7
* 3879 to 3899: 13.2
